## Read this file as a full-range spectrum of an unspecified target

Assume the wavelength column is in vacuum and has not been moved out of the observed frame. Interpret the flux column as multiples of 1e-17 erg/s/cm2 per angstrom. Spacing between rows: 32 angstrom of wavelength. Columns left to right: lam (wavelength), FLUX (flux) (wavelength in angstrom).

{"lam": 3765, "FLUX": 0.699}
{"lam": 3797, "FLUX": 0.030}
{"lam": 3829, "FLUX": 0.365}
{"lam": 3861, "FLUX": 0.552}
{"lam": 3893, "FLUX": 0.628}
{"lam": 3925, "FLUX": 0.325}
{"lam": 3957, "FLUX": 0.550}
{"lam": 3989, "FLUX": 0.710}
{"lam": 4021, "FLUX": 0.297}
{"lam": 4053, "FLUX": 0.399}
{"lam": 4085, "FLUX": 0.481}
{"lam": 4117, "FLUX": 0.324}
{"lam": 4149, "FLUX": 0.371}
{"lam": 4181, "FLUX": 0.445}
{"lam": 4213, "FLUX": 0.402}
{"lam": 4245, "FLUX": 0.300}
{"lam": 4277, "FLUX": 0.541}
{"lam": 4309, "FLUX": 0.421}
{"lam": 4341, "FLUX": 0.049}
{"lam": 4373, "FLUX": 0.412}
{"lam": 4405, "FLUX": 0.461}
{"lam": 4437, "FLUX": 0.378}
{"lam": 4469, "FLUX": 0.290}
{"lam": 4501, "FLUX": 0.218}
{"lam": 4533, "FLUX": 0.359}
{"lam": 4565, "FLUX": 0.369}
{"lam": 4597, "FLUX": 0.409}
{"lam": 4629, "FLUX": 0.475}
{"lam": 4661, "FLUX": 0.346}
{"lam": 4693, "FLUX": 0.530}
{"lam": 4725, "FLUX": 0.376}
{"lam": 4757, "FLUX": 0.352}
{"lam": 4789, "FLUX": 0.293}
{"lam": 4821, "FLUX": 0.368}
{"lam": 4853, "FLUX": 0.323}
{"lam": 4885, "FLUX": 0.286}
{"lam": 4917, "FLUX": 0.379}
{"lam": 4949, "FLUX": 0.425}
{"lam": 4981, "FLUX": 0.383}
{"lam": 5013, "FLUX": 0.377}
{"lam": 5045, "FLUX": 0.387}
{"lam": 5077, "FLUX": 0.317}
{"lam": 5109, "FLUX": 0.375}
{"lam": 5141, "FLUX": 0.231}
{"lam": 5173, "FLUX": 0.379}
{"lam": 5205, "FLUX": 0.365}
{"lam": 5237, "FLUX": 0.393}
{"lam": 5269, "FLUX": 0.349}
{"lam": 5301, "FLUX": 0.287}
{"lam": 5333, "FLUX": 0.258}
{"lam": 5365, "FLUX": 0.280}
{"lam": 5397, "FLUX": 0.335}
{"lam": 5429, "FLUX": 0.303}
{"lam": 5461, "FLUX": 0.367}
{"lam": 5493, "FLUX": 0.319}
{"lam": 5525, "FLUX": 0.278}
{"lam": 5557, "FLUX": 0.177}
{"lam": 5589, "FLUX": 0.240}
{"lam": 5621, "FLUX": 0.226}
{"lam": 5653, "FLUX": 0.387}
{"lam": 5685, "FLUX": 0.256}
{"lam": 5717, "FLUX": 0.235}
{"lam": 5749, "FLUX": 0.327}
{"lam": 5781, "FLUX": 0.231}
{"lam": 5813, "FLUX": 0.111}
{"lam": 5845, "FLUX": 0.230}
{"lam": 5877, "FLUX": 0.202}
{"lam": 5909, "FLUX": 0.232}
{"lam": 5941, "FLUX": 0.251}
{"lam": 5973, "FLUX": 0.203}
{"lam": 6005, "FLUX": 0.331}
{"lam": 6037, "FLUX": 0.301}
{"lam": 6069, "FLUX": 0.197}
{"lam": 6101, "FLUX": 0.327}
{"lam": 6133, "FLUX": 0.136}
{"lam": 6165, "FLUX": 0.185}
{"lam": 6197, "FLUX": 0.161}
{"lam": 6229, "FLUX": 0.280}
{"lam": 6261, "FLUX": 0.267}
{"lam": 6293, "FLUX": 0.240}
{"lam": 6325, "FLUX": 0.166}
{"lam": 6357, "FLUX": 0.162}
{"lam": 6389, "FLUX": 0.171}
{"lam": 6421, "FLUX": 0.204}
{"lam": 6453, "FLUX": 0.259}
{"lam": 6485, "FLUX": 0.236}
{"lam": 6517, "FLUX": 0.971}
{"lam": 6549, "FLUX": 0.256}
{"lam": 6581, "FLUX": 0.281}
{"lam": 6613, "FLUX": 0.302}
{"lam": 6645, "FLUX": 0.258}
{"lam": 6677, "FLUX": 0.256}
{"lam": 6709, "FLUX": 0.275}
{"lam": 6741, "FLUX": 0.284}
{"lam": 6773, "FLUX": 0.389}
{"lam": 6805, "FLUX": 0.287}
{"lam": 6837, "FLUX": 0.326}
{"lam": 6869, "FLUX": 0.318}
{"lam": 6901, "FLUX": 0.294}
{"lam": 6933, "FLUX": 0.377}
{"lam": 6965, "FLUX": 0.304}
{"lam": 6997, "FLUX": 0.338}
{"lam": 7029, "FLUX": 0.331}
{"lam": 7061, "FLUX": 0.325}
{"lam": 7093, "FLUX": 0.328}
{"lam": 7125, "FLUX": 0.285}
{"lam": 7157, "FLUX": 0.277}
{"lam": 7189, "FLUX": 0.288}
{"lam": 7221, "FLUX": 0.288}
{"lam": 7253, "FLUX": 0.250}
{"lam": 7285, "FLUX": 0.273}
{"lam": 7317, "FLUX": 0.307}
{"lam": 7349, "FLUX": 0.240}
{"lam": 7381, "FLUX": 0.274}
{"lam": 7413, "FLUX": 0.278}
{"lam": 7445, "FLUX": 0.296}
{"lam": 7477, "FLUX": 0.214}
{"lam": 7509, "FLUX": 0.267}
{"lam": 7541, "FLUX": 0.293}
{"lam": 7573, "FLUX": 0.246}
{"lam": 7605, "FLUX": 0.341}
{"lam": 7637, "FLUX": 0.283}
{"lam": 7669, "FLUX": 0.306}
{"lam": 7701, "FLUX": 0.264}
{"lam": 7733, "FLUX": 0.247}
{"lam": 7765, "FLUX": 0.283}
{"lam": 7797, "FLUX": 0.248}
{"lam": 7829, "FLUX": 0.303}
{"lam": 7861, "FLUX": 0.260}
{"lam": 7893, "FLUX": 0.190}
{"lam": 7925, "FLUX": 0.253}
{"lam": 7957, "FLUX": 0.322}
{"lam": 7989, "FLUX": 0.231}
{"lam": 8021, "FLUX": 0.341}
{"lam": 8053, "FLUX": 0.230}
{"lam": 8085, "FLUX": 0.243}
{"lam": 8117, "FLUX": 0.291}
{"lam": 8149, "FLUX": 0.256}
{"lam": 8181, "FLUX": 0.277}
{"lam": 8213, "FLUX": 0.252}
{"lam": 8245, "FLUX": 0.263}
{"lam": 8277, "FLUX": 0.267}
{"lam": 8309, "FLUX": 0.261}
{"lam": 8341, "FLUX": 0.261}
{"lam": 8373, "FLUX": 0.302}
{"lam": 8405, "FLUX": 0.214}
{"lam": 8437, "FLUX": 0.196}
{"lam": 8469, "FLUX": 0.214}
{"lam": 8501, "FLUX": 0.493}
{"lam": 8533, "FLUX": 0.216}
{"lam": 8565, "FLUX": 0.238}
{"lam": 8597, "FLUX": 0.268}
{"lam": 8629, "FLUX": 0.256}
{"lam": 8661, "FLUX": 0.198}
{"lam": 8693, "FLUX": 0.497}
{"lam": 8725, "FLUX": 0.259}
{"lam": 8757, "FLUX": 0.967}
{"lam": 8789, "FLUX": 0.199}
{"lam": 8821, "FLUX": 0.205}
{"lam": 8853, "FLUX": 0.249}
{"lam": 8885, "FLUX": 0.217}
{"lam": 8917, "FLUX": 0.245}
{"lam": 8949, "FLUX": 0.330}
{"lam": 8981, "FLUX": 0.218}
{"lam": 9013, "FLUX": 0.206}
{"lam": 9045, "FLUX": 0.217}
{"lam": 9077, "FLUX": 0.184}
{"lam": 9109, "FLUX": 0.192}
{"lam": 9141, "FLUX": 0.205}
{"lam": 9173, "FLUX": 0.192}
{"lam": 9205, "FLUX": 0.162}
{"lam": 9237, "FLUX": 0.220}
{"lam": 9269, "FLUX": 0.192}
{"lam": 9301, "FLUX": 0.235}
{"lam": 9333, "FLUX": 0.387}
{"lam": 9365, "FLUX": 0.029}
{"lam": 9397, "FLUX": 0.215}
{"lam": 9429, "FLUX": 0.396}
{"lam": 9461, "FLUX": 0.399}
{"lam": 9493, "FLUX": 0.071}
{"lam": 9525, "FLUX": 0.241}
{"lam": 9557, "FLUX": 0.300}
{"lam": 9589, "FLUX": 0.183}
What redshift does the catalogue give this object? 0.750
